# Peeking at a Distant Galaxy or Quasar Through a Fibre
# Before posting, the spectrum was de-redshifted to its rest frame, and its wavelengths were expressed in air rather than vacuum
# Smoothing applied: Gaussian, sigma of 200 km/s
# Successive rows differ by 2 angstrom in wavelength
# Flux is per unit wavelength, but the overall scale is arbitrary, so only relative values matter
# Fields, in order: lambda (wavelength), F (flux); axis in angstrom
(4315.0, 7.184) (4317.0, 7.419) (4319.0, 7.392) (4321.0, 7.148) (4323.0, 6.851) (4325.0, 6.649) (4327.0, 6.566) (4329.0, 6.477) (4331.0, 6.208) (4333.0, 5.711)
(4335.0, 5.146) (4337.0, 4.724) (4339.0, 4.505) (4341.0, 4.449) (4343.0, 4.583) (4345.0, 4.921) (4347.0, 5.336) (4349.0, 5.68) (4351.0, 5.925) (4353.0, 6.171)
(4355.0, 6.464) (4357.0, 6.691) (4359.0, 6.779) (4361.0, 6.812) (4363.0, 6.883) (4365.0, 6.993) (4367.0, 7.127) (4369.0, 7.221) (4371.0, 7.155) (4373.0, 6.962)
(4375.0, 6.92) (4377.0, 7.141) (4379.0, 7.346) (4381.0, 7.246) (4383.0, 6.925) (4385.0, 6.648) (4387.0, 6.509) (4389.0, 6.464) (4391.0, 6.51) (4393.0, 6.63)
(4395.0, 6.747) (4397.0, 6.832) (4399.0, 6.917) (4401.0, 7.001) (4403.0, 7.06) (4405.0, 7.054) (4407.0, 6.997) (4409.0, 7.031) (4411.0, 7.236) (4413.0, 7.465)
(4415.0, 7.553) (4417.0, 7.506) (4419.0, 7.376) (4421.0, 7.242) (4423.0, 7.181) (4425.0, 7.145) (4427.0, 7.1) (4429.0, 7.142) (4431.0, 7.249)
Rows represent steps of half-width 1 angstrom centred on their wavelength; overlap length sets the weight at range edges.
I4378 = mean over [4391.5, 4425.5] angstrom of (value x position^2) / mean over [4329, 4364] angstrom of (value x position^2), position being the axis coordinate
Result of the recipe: 1.3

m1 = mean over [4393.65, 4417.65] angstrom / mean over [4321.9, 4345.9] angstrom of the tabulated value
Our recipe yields 1.27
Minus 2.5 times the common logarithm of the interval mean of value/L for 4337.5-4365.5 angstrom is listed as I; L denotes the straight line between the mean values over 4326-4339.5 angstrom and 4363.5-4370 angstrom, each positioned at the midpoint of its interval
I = 0.12 mag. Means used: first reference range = 5.66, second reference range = 7.1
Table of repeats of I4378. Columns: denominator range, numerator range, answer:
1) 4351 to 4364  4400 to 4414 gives 1.11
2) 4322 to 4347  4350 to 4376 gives 1.24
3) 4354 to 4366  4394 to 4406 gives 1.04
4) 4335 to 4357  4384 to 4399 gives 1.27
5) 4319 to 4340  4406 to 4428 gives 1.25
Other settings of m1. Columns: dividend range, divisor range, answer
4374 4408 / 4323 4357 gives 1.21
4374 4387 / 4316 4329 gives 1.00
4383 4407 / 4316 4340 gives 1.09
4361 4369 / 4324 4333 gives 1.10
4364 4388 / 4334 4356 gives 1.33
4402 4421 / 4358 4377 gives 1.04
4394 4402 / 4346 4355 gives 1.17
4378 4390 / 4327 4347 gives 1.30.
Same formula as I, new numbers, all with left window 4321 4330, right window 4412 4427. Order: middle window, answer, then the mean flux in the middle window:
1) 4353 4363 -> 0.04 mag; 6.65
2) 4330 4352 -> 0.29 mag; 5.2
